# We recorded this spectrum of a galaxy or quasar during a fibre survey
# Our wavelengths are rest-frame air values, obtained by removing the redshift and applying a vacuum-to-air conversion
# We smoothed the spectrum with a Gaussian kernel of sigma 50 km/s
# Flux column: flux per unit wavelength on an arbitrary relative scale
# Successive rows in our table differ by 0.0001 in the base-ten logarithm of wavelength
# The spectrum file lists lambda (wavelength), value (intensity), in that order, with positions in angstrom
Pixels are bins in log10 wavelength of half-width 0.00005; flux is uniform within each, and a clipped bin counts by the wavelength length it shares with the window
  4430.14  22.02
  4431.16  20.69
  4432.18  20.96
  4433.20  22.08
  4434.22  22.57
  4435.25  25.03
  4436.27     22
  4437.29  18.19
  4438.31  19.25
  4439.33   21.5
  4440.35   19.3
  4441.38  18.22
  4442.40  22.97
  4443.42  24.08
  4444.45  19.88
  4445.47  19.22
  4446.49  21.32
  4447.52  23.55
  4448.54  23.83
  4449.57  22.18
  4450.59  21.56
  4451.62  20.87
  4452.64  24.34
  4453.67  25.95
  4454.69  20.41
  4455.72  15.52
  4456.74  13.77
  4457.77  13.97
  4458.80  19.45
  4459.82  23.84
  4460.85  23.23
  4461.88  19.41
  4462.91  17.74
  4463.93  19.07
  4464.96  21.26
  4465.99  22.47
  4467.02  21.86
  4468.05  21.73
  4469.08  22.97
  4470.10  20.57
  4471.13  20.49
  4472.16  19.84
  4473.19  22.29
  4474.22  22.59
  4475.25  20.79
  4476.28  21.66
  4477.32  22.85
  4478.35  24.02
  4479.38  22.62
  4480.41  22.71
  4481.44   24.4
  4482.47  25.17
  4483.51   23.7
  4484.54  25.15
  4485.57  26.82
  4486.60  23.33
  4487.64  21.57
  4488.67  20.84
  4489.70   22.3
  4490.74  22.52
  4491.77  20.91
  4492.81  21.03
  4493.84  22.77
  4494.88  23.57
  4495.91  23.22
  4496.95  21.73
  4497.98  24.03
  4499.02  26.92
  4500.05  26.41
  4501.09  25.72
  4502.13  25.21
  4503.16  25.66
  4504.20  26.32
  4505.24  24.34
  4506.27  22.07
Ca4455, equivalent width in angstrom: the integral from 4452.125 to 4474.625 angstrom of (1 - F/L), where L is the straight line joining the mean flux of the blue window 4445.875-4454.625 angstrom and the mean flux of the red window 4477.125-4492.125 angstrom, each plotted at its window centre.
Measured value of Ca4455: 2.4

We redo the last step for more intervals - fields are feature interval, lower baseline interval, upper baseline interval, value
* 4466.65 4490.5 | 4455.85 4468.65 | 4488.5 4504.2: -1.13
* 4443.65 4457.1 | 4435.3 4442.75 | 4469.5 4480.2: -0.14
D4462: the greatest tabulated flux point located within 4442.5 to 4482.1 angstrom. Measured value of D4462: 25.95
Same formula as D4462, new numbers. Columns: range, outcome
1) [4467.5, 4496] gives 26.82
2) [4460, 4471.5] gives 23.23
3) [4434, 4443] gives 25.03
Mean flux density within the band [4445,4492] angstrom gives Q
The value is 21.7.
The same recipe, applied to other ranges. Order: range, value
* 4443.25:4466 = 20.6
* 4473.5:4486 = 23.5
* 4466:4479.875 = 21.9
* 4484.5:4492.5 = 22.7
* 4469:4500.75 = 22.9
